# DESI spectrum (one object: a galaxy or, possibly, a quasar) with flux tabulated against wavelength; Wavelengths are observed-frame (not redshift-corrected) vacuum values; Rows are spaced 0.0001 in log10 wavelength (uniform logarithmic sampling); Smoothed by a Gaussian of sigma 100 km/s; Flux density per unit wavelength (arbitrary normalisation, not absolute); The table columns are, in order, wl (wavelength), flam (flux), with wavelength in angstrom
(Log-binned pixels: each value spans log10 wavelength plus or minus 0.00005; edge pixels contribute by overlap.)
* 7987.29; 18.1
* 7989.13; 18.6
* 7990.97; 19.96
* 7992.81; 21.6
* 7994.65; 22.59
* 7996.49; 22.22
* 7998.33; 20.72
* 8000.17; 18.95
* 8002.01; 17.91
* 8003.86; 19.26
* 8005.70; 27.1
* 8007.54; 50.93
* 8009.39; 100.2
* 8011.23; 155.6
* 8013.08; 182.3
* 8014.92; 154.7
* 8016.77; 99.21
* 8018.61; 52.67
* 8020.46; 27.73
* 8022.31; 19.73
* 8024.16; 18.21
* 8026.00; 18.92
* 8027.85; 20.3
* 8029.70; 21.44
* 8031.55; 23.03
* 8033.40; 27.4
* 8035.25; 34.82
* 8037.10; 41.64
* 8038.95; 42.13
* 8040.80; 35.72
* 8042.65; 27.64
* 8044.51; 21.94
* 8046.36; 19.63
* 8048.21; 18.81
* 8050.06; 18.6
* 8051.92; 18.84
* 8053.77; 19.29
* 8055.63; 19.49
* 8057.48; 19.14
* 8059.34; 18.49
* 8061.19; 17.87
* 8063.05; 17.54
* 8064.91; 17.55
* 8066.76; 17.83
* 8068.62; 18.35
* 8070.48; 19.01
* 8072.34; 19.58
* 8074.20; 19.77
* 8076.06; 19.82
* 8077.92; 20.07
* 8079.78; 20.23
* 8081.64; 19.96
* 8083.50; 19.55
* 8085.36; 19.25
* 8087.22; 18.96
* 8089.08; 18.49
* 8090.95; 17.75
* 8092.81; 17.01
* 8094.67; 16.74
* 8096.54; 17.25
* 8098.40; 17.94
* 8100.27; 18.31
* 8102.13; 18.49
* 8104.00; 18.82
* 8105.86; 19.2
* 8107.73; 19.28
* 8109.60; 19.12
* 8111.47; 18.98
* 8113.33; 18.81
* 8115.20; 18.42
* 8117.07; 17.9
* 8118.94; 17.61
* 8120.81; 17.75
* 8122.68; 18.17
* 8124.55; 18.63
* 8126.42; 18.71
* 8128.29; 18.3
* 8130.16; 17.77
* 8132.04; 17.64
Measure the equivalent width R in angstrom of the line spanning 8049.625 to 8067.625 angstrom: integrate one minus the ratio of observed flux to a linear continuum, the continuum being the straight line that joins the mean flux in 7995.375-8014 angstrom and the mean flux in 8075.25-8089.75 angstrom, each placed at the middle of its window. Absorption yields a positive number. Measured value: 7.7 angstrom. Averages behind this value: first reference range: 61.1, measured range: 18.5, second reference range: 19.6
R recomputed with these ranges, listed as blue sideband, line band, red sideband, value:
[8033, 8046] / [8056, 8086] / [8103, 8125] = 8.53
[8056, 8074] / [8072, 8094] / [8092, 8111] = -0.97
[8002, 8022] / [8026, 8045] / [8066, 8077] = 9.01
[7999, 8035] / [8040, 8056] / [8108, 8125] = 7.88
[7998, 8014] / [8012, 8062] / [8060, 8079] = 9.05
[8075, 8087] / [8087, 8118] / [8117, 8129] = 1.03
